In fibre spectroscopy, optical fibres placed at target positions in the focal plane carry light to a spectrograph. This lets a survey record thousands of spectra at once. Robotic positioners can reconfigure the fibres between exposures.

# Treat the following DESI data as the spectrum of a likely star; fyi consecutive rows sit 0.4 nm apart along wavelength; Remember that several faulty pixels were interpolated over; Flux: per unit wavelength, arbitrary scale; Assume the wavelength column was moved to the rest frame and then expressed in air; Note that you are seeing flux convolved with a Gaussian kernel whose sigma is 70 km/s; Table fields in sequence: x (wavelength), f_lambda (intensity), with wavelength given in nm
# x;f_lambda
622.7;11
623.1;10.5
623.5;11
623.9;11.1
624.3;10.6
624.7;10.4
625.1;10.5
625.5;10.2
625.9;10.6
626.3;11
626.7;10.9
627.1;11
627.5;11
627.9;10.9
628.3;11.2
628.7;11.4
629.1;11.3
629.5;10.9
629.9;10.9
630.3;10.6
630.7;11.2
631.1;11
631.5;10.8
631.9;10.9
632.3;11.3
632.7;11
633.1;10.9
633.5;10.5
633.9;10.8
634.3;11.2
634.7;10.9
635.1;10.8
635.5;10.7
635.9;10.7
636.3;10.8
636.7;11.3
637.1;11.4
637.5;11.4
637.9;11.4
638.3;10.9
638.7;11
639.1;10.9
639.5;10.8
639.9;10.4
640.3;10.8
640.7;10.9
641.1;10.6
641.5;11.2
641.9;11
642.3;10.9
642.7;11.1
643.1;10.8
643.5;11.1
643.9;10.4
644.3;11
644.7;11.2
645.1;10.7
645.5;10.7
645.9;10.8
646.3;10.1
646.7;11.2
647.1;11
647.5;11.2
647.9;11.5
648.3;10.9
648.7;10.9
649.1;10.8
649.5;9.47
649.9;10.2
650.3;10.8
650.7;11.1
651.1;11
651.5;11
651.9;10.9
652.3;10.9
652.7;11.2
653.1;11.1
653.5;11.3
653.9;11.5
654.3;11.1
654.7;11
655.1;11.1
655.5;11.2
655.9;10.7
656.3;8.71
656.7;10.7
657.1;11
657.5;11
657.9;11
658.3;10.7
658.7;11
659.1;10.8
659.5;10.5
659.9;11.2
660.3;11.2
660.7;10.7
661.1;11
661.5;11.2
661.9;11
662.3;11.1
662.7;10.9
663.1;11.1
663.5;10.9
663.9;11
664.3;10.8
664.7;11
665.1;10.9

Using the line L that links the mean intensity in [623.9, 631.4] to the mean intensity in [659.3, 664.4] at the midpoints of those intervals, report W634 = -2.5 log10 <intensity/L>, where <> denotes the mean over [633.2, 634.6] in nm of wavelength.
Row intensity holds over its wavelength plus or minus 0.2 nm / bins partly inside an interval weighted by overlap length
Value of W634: 0.00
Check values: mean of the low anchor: 10.9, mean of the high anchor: 11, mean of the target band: 10.8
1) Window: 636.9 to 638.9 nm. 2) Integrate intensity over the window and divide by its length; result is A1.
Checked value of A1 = 11.2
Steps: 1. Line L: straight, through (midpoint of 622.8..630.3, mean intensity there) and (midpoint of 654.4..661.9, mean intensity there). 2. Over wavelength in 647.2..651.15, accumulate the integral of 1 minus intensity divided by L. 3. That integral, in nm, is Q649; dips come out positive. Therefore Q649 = 0.02 nm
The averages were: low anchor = 10.9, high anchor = 10.8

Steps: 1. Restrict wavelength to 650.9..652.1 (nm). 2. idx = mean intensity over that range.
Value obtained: 11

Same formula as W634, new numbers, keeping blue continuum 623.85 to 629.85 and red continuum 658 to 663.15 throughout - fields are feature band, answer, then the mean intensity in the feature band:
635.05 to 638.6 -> -0.016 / 11.1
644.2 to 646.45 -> 0.016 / 10.8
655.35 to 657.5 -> 0.045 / 10.5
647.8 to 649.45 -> 0.006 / 10.9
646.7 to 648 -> -0.029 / 11.2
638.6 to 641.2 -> 0.013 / 10.8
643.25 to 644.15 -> 0.014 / 10.8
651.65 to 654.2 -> -0.021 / 11.1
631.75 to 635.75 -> -0.002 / 10.9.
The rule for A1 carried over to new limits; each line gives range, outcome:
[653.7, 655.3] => 11.2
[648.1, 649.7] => 10.5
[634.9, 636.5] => 10.8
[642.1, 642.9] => 11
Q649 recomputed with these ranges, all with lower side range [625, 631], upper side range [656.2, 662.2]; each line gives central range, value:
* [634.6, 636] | 0.02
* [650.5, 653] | -0.04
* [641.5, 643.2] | -0.02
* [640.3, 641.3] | 0.01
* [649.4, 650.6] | 0.06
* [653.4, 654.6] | -0.05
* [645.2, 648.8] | -0.02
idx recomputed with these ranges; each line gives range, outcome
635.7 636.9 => 10.9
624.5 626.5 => 10.5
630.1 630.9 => 10.9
